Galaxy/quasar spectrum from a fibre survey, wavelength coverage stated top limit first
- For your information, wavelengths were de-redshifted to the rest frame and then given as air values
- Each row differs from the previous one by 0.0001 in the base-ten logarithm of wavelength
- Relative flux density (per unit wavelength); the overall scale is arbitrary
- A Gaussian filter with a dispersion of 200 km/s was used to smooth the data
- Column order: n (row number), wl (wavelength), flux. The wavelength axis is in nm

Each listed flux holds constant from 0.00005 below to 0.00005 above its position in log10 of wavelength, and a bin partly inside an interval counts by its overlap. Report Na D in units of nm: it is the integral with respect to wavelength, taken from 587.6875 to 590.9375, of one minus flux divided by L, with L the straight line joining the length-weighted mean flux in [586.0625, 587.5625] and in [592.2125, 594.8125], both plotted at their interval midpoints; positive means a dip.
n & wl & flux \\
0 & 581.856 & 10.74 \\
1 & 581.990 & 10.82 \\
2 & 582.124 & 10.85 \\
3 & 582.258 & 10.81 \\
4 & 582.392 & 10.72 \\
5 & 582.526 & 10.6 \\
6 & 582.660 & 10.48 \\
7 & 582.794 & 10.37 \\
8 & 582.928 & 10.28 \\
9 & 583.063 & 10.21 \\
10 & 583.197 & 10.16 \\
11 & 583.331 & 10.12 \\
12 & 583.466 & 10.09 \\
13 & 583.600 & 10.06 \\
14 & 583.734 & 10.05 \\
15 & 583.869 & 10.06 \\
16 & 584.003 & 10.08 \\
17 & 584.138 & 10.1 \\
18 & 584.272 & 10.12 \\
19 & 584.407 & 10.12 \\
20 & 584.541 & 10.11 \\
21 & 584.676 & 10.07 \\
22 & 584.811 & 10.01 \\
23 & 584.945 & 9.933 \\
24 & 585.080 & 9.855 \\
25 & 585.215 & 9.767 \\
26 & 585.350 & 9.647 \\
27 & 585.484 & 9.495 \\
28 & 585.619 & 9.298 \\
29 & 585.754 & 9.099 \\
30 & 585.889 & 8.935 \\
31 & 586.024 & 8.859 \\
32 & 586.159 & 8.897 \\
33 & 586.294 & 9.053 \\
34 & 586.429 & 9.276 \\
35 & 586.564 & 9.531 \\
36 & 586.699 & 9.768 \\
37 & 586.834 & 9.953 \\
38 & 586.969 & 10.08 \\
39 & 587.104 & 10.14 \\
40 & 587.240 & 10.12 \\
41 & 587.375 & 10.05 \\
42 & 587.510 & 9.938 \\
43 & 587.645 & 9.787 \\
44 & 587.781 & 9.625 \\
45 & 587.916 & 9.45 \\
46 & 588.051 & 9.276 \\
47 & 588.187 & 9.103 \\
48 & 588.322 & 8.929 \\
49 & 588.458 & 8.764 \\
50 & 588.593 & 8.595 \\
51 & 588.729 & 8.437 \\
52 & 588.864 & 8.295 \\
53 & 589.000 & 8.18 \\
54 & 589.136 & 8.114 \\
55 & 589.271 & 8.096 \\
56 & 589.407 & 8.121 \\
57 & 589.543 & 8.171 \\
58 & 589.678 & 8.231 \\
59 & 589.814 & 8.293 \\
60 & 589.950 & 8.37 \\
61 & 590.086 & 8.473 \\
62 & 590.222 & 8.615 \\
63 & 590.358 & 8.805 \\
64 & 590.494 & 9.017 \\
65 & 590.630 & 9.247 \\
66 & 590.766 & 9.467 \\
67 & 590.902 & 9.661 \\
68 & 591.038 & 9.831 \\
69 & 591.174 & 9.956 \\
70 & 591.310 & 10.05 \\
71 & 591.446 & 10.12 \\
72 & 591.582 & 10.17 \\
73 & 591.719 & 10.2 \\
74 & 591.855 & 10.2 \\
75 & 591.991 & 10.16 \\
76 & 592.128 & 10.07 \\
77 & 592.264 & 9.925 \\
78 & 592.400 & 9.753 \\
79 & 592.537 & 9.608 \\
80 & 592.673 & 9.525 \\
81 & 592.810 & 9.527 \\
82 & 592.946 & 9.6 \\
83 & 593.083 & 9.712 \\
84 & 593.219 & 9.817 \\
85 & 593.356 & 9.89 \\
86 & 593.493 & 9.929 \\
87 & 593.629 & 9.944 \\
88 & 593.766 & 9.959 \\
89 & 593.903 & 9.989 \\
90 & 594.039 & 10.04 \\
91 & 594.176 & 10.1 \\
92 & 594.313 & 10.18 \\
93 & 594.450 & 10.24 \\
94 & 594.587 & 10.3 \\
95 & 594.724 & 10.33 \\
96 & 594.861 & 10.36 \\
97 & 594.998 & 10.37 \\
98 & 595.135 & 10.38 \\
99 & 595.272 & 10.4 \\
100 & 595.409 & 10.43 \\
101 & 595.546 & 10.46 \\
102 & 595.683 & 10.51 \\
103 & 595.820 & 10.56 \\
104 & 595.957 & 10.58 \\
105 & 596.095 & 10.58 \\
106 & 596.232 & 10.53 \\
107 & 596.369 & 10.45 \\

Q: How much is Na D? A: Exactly 0.351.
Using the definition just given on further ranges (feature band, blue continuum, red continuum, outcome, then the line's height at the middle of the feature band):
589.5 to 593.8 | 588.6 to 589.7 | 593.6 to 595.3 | -0.168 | 9.16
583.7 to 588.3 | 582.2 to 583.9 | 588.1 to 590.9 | -0.081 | 9.53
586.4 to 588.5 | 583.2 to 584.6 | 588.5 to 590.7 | -0.129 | 9.07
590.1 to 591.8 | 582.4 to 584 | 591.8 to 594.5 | 0.070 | 9.98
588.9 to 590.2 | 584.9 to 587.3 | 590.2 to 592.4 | 0.192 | 9.67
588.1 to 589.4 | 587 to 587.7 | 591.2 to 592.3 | 0.201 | 10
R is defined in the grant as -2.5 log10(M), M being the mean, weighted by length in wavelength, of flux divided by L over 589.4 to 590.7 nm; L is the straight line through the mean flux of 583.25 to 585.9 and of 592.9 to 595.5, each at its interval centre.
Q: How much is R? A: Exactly 0.170 mag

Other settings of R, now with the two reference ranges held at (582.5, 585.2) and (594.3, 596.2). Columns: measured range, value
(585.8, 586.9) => 0.10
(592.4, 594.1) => 0.06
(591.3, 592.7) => 0.04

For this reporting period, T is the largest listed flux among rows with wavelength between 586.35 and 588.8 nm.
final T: 10.14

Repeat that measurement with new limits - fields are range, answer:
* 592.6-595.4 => 10.4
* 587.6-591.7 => 10.17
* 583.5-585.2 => 10.12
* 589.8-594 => 10.2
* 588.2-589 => 8.929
